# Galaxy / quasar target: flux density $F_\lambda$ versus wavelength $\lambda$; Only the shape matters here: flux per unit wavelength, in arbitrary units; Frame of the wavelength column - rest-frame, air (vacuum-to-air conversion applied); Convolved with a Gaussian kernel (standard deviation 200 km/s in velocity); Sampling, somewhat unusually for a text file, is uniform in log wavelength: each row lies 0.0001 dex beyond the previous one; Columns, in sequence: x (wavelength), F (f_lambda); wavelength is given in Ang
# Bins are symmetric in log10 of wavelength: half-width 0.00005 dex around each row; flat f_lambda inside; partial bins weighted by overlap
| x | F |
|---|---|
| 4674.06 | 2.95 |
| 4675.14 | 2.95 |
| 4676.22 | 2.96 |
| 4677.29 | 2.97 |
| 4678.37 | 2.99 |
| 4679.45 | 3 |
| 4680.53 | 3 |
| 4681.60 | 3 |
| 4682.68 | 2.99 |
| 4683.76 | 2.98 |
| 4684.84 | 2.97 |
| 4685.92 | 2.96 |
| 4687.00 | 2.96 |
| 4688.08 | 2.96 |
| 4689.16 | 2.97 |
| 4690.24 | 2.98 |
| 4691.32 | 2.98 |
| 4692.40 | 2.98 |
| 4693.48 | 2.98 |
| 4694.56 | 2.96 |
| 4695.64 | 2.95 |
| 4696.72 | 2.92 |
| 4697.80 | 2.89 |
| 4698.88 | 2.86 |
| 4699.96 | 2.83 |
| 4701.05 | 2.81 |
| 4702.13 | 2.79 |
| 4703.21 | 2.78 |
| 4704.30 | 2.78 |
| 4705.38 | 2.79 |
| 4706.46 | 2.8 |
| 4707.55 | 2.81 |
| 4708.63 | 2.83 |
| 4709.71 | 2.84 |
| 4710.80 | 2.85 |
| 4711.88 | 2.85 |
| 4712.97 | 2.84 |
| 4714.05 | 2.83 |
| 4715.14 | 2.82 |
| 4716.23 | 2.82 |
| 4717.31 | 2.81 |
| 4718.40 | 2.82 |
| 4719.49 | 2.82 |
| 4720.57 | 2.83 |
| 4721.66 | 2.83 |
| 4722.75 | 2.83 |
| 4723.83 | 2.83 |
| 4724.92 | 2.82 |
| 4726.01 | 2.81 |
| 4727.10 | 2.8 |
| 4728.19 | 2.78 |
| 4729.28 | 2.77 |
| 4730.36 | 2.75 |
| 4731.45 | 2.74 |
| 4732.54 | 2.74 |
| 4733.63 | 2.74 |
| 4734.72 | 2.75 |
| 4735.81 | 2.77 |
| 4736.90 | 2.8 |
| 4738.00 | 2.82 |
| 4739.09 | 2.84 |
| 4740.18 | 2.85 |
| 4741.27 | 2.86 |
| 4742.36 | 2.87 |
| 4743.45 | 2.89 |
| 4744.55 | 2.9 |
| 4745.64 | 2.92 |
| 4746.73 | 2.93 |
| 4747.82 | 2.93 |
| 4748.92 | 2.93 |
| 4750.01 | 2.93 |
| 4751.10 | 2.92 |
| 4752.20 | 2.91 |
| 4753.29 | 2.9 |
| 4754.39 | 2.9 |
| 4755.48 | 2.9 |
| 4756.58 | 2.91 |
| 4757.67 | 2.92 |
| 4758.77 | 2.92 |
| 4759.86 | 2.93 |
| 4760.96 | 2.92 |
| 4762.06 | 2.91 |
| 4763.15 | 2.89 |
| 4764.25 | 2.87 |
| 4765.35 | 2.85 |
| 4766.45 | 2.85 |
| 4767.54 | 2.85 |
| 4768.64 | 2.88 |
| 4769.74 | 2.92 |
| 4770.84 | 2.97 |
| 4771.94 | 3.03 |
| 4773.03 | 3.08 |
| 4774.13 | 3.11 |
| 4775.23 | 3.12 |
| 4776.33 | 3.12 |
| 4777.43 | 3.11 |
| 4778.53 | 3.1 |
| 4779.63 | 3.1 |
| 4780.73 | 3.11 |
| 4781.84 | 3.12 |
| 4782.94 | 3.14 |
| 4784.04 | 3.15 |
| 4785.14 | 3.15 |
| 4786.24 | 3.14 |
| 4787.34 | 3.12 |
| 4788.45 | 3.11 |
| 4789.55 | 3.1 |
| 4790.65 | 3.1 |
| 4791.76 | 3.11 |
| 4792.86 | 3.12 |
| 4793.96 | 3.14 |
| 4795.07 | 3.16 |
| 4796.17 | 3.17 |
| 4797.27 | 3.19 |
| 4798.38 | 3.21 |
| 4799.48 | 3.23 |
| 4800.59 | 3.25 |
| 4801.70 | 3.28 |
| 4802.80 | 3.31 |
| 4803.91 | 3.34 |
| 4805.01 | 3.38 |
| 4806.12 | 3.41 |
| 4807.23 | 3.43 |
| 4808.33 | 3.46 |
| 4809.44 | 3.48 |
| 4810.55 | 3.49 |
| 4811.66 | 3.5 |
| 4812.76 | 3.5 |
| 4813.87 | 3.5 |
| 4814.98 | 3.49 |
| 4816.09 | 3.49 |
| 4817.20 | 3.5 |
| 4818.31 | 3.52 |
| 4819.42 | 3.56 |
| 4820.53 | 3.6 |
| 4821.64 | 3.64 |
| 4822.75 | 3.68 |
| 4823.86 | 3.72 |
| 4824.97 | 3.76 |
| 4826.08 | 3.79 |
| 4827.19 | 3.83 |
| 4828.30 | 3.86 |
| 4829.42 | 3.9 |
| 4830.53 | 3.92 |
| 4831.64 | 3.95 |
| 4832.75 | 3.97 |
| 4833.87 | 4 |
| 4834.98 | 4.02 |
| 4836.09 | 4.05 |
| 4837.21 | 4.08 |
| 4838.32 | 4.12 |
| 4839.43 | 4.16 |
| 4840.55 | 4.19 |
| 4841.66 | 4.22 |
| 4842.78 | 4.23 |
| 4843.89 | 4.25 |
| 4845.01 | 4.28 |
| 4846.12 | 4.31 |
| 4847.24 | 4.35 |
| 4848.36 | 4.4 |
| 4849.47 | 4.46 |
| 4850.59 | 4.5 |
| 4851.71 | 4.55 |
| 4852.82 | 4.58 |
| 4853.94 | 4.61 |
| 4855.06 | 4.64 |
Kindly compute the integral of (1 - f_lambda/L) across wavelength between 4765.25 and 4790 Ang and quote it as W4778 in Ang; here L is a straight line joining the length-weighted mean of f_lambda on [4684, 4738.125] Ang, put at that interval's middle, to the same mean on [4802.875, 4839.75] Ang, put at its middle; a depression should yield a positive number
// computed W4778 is 2.22 Ang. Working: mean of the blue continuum 2.85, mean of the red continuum 3.69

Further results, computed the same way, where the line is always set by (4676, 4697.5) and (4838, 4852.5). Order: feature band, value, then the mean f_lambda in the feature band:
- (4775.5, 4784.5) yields 1.54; 3.12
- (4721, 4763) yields 7.15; 2.86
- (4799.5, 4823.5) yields 3.38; 3.46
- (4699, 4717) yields 1.91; 2.82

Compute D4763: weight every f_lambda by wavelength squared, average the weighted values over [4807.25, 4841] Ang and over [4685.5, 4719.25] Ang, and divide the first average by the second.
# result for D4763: 1.4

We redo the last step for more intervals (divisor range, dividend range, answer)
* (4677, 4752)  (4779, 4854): 1.33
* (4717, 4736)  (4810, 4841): 1.41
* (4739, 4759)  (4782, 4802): 1.11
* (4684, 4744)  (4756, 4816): 1.14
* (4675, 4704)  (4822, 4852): 1.48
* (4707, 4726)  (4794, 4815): 1.23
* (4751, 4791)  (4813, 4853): 1.36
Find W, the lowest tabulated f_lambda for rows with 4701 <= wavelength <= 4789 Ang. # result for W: 2.74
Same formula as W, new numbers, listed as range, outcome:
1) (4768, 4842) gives 2.88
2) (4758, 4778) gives 2.85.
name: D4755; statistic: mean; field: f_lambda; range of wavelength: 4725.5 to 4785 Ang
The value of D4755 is 2.92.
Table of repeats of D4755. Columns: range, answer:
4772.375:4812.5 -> 3.21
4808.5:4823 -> 3.53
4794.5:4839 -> 3.6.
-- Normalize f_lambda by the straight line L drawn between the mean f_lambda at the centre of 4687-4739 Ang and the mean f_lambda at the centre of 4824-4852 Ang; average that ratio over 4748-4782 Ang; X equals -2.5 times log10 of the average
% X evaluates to 0.14 mag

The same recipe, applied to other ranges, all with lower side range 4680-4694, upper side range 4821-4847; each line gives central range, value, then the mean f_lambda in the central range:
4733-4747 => 0.18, 2.84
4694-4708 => 0.08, 2.84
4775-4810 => 0.16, 3.2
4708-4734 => 0.15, 2.81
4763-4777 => 0.20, 2.97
